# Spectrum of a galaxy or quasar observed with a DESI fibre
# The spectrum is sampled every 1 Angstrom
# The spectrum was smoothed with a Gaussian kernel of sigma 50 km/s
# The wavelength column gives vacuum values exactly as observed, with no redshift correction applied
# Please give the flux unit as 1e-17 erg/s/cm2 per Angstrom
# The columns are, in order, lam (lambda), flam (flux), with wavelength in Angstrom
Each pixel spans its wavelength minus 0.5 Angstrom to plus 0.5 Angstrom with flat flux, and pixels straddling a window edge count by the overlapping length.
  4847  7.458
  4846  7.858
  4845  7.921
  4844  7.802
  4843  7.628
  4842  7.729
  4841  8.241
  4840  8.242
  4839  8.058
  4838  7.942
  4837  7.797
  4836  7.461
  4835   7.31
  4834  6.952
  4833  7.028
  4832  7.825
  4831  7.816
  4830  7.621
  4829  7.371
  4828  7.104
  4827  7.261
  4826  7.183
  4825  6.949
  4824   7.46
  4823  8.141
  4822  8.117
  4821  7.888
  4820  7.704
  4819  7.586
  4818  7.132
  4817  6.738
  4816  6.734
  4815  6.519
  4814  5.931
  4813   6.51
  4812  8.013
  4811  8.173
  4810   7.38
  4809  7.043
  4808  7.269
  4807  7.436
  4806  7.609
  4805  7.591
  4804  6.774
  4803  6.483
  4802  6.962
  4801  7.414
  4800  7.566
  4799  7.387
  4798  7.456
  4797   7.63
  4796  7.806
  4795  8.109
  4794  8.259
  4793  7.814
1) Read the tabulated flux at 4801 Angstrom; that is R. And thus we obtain 7.414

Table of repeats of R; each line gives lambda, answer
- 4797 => 7.63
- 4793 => 7.814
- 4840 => 8.242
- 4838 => 7.942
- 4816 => 6.734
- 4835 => 7.31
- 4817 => 6.738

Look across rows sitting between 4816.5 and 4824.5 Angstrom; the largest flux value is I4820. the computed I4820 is 8.141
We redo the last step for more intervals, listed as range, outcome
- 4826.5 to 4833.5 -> 7.825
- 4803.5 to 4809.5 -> 7.609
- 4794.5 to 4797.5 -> 8.109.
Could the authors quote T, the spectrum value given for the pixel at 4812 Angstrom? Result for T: 8.013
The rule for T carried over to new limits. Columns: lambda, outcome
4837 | 7.797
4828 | 7.104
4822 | 8.117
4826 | 7.183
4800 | 7.566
